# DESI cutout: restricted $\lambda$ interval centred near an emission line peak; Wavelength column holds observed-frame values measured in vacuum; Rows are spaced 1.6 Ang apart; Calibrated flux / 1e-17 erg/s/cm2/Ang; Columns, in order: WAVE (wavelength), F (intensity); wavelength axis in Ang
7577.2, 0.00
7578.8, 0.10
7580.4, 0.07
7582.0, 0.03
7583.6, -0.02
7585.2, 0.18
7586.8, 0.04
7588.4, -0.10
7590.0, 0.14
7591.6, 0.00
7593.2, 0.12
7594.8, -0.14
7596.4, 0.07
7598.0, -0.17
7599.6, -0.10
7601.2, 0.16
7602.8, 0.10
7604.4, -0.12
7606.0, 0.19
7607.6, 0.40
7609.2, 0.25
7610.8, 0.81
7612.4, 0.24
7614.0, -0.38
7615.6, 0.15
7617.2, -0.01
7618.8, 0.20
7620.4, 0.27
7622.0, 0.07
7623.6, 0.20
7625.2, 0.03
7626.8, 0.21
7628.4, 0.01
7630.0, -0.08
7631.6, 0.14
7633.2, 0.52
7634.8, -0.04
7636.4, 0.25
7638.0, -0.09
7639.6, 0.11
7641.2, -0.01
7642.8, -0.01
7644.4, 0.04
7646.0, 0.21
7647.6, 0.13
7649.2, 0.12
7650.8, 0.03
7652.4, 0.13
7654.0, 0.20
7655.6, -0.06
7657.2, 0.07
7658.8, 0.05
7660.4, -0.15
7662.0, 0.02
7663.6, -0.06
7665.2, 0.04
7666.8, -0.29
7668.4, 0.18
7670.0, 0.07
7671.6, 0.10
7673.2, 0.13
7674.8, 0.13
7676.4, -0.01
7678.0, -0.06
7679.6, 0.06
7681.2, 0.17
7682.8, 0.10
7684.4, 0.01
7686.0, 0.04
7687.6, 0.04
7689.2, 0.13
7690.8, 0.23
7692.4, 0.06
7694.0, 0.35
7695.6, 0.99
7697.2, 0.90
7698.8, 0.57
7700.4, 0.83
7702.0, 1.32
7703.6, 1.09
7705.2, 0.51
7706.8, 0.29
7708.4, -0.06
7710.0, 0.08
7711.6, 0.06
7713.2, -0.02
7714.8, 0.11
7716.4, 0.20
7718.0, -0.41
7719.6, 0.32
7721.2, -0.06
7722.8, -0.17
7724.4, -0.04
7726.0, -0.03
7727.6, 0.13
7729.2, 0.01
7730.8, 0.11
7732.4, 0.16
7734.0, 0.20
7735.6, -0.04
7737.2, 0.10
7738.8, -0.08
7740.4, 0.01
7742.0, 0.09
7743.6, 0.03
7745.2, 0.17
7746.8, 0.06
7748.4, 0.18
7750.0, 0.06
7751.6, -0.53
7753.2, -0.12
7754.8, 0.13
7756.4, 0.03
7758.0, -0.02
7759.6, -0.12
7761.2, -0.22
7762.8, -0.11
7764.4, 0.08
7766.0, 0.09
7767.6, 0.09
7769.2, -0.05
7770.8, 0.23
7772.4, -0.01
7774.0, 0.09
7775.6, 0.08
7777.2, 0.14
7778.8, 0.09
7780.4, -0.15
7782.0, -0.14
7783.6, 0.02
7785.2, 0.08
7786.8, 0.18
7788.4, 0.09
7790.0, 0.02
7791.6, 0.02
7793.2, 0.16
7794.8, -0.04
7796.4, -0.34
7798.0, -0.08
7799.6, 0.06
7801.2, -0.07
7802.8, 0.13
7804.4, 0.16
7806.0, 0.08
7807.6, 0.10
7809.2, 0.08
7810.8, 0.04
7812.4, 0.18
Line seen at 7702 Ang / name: [O II]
